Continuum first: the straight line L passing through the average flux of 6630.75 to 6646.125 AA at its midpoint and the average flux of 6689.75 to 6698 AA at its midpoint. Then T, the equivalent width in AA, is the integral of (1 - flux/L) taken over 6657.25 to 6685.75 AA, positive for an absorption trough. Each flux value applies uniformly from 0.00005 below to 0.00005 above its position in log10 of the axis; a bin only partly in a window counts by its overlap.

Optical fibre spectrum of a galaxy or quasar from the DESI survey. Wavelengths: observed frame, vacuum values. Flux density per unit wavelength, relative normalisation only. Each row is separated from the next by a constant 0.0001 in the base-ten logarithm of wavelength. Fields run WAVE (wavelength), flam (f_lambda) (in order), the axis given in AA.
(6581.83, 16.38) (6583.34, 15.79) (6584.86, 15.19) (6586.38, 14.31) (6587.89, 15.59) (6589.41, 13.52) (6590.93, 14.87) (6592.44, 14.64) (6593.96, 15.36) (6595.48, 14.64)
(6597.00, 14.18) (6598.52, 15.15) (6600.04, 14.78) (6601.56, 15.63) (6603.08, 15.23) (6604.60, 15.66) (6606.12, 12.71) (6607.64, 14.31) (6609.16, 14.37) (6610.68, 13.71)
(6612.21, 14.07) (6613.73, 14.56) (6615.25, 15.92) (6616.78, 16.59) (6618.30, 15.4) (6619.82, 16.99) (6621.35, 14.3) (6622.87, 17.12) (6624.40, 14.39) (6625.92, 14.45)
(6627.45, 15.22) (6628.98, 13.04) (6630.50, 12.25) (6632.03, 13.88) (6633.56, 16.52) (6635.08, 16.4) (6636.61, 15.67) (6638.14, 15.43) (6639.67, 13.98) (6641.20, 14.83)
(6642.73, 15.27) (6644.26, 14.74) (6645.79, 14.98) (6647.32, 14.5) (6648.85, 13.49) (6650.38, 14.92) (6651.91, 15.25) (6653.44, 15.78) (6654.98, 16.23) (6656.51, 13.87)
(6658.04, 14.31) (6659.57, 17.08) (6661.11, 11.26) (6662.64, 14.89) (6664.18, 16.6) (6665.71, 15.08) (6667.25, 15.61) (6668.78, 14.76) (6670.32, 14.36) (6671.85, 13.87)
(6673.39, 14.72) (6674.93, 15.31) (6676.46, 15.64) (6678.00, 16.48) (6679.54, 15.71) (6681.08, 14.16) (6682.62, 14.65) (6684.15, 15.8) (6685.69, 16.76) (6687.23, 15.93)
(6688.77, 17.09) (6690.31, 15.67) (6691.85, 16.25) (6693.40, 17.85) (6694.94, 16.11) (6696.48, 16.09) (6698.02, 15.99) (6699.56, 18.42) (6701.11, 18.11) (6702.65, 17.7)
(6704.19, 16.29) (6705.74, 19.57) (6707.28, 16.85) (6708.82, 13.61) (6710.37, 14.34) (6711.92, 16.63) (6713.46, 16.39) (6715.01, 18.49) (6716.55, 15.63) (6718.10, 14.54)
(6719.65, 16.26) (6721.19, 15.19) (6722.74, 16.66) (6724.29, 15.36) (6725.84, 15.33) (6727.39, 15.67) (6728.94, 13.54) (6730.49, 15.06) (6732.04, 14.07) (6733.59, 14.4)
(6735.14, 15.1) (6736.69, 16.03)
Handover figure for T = 1.41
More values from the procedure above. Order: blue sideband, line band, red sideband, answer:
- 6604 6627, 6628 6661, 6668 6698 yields 0.99 AA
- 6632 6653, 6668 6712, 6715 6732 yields -2.17 AA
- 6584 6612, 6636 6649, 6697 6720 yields 0.52 AA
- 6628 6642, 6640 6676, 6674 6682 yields 0.52 AA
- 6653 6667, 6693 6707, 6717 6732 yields -2.01 AA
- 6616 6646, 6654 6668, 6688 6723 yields 0.58 AA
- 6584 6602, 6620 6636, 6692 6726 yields 0.47 AA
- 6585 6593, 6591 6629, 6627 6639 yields -0.58 AA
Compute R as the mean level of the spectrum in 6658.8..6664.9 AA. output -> 14.9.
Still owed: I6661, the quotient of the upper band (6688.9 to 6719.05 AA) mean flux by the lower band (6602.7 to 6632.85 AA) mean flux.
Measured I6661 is 1.13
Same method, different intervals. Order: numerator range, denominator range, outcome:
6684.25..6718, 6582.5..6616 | 1.13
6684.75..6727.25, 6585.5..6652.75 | 1.10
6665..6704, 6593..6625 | 1.06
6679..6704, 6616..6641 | 1.09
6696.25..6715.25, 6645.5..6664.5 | 1.13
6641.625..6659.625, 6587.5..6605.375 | 1.00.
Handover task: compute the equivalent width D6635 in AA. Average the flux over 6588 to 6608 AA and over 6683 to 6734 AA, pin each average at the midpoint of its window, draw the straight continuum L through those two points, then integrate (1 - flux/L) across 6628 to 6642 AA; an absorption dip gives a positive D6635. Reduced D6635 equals 0.5 AA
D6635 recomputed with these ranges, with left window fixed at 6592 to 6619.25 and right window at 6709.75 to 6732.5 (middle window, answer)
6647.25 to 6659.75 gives 0.13 AA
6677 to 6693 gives -0.57 AA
